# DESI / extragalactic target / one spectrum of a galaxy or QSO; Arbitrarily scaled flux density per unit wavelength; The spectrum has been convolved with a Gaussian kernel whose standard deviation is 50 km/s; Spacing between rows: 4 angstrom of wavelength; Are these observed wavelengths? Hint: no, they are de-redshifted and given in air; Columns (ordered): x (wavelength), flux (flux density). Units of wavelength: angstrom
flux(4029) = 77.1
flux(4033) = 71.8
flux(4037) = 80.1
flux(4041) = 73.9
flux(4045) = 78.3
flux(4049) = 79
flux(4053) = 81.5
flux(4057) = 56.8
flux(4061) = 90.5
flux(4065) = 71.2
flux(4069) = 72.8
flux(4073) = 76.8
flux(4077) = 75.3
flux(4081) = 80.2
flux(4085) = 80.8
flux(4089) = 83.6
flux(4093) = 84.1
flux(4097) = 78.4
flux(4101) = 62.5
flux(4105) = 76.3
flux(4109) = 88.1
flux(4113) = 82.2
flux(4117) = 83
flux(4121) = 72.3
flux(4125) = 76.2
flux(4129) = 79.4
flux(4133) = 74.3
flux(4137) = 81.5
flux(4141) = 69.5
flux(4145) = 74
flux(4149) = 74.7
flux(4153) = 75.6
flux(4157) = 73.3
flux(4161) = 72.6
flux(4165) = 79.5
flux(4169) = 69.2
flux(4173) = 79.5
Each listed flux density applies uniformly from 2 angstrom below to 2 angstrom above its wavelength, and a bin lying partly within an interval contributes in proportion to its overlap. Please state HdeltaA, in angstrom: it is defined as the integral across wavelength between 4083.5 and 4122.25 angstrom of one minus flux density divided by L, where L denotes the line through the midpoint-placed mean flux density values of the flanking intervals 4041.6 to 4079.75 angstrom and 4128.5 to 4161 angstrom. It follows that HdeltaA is -2.0 angstrom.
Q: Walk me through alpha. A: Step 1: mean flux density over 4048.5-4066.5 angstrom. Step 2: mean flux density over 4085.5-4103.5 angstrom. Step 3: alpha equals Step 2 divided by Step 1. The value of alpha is 1.02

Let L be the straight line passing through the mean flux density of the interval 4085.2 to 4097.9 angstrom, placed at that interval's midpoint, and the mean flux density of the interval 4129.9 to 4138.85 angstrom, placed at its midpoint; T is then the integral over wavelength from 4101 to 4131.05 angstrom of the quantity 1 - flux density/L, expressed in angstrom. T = 0.5 angstrom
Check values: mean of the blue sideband 82.2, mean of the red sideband 78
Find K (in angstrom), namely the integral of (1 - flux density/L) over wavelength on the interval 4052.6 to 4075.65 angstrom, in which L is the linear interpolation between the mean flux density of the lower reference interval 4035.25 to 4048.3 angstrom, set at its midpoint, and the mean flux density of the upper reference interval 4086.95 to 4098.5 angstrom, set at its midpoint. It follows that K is 1.5 angstrom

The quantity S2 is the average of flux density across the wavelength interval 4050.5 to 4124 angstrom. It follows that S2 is 77.6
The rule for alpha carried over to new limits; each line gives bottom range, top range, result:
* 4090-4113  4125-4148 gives 0.96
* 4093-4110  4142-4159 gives 0.97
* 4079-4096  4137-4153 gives 0.91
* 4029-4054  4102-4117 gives 1.05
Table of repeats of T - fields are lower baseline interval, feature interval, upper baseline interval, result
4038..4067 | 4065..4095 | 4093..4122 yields -0.56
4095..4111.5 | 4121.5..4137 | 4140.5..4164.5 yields -0.35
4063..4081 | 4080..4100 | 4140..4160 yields -1.63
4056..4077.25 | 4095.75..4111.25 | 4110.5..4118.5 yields 0.90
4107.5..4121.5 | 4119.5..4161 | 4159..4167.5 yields 1.95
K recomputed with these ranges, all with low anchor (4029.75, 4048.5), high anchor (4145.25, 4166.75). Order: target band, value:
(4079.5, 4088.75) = -0.6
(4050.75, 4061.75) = 0.2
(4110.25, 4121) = -0.8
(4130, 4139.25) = -0.3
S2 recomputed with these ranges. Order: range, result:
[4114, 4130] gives 77.9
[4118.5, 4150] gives 75.4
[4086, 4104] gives 77.3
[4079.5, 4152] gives 77.8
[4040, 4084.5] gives 76.2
